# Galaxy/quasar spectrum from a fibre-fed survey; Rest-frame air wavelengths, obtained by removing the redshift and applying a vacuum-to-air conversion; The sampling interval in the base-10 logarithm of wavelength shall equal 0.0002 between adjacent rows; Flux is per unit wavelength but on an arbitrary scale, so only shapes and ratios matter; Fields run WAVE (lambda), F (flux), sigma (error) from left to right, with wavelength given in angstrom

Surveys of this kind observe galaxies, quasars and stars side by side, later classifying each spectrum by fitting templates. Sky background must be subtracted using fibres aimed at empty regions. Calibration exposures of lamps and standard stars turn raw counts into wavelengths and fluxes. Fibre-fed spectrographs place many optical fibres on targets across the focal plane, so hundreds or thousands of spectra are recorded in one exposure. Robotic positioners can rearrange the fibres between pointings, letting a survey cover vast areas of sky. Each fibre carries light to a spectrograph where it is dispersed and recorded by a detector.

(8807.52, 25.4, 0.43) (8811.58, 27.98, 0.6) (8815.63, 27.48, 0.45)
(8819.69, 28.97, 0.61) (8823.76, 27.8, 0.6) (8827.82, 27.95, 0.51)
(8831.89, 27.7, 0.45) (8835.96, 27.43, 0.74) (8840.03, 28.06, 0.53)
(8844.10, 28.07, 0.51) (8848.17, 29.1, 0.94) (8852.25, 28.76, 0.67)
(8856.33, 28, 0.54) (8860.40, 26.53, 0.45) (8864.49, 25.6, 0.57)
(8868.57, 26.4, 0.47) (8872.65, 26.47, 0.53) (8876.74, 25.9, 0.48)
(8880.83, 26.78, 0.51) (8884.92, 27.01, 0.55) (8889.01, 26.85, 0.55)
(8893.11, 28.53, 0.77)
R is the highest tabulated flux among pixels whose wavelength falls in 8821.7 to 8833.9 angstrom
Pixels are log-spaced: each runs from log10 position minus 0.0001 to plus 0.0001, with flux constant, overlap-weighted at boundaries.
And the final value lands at 27.95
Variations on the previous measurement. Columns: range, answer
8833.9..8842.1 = 28.06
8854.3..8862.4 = 28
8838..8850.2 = 29.1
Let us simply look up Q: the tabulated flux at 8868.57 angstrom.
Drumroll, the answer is 26.4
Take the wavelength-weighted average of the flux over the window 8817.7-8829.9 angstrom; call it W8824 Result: 28.2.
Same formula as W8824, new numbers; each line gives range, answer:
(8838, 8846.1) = 28.1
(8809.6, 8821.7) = 28.2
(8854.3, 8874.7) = 26.6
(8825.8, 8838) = 27.7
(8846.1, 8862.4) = 28.1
